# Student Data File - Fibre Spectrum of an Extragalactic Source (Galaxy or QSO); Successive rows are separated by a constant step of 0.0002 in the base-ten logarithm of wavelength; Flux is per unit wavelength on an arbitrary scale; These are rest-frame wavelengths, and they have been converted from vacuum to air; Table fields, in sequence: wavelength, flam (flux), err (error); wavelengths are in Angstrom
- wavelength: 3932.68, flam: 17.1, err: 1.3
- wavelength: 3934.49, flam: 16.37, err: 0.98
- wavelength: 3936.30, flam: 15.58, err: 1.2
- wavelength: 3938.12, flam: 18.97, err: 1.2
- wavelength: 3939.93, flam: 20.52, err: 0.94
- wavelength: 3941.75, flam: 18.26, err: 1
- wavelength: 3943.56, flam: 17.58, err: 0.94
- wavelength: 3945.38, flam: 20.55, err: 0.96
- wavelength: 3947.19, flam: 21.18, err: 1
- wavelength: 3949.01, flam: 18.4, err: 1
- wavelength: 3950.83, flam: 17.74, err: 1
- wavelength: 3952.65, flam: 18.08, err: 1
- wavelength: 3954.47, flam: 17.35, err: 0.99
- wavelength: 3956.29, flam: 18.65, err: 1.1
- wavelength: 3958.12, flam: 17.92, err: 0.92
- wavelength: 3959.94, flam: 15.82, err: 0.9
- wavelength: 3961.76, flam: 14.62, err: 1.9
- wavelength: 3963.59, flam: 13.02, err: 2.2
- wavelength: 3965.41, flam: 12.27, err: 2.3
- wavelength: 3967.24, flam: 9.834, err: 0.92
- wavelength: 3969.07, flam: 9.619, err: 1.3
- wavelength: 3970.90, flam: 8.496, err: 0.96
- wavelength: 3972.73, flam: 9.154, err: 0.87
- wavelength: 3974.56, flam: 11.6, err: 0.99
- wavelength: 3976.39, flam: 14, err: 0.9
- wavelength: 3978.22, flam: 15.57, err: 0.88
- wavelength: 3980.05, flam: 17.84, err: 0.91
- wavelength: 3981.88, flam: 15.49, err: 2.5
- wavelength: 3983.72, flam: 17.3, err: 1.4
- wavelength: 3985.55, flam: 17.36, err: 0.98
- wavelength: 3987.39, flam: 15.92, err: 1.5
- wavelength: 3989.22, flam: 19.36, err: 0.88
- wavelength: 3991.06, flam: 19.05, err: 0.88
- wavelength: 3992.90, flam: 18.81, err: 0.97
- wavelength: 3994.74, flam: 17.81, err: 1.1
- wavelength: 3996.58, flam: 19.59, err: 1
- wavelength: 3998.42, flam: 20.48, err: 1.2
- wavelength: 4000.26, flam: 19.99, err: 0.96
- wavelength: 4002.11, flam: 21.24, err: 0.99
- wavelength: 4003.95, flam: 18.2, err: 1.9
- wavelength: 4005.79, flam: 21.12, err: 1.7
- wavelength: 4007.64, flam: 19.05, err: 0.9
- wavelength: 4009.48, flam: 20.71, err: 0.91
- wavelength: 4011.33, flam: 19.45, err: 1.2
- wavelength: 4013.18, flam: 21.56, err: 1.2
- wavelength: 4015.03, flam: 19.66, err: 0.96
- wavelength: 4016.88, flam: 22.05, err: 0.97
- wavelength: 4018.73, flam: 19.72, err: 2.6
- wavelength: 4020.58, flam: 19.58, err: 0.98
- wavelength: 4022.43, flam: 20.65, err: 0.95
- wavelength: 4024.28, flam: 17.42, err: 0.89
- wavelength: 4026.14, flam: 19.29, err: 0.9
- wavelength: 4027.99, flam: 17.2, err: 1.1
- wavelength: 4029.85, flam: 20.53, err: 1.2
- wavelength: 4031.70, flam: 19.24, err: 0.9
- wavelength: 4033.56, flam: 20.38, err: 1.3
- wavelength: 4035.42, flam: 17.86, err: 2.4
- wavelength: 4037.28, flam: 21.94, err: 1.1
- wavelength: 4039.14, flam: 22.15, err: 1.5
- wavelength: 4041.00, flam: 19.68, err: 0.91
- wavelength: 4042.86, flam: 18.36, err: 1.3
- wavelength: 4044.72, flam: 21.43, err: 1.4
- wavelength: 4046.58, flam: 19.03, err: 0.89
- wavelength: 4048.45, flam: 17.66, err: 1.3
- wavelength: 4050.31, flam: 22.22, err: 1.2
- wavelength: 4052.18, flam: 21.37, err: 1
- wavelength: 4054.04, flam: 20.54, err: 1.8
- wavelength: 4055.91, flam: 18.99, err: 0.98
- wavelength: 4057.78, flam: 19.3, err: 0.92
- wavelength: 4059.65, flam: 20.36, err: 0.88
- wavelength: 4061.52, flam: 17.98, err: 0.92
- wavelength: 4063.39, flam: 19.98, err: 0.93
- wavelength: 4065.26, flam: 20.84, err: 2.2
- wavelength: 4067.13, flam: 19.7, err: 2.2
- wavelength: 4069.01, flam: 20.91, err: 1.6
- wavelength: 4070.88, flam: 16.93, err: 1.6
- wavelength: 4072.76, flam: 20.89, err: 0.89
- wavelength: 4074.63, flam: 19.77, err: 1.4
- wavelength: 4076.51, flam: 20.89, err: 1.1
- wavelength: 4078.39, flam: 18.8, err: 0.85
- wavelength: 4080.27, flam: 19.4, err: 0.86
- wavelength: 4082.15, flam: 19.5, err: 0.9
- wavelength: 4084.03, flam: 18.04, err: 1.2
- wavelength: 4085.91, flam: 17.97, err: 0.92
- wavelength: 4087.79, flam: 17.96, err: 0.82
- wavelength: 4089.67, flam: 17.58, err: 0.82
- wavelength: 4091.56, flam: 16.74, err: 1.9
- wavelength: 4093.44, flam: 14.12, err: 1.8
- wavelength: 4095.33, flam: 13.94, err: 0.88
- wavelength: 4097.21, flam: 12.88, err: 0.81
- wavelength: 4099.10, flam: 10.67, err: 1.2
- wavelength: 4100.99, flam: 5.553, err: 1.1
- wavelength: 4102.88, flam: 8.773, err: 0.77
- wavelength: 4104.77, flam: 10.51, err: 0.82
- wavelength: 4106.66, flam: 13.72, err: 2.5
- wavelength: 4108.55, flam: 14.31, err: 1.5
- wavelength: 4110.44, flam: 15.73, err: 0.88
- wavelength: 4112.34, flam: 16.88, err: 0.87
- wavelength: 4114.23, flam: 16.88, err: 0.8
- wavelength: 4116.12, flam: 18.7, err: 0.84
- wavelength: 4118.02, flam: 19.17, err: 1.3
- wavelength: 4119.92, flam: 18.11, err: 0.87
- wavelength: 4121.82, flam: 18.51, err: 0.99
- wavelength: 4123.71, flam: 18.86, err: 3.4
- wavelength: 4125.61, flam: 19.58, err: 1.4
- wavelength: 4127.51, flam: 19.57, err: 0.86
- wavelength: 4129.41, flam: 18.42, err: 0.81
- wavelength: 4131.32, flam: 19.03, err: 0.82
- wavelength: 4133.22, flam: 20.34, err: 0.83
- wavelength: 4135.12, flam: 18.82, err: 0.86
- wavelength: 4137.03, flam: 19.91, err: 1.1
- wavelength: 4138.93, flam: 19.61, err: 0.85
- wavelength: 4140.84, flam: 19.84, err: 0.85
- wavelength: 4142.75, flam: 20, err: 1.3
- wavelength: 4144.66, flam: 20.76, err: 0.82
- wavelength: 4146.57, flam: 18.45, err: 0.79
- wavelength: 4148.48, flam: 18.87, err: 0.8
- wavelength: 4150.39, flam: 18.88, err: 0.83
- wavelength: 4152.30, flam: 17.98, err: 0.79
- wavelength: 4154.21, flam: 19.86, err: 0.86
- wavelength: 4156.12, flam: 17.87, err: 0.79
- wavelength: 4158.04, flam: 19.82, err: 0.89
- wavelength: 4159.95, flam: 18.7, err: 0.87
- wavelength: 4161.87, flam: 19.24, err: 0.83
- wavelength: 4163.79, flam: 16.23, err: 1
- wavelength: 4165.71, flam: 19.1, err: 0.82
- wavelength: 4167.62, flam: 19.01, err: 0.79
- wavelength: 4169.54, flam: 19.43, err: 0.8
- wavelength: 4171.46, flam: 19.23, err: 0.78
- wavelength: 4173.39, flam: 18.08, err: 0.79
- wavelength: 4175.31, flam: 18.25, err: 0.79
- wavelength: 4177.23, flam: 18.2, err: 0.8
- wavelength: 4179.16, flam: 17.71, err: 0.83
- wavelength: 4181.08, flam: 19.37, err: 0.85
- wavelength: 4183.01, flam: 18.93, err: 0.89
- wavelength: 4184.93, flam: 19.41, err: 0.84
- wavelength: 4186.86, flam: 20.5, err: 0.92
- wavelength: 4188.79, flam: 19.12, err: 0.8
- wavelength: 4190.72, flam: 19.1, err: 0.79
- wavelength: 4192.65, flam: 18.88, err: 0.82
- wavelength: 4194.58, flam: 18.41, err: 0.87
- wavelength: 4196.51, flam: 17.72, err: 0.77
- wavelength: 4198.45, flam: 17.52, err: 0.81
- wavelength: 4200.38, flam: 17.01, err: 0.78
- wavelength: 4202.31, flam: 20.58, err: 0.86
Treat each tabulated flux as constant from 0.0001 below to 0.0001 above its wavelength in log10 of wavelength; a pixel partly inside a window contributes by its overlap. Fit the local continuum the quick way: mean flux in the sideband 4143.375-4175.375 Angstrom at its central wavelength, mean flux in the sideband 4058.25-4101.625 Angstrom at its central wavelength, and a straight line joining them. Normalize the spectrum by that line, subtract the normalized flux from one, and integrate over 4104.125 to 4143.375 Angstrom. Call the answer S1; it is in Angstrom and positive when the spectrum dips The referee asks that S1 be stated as 0.7 Angstrom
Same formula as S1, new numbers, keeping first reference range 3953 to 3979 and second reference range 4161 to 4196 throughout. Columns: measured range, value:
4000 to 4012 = -4.5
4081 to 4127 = 3.4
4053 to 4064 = -2.6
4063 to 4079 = -3.7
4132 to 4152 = -1.8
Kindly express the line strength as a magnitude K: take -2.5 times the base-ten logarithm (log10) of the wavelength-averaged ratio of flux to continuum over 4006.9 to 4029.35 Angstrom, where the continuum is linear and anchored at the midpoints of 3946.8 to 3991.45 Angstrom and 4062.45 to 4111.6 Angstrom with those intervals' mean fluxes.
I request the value -0.243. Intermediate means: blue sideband 15.3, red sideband 16.4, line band 19.7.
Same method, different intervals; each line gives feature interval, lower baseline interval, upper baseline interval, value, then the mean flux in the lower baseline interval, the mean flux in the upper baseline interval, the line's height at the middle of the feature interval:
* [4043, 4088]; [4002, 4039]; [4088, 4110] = -0.23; 19.9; 12.9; 15.9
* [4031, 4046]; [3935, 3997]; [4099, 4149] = -0.21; 16.2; 17.1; 16.6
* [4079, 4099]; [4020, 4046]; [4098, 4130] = 0.02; 19.7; 15.5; 16.8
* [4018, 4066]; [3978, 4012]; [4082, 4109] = -0.20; 18.7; 14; 16.5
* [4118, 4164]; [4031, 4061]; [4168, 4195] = 0.01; 20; 18.9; 19.2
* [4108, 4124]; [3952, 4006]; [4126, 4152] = 0.09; 16.1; 19.4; 18.9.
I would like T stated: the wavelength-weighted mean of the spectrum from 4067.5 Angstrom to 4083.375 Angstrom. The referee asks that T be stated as 19.6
